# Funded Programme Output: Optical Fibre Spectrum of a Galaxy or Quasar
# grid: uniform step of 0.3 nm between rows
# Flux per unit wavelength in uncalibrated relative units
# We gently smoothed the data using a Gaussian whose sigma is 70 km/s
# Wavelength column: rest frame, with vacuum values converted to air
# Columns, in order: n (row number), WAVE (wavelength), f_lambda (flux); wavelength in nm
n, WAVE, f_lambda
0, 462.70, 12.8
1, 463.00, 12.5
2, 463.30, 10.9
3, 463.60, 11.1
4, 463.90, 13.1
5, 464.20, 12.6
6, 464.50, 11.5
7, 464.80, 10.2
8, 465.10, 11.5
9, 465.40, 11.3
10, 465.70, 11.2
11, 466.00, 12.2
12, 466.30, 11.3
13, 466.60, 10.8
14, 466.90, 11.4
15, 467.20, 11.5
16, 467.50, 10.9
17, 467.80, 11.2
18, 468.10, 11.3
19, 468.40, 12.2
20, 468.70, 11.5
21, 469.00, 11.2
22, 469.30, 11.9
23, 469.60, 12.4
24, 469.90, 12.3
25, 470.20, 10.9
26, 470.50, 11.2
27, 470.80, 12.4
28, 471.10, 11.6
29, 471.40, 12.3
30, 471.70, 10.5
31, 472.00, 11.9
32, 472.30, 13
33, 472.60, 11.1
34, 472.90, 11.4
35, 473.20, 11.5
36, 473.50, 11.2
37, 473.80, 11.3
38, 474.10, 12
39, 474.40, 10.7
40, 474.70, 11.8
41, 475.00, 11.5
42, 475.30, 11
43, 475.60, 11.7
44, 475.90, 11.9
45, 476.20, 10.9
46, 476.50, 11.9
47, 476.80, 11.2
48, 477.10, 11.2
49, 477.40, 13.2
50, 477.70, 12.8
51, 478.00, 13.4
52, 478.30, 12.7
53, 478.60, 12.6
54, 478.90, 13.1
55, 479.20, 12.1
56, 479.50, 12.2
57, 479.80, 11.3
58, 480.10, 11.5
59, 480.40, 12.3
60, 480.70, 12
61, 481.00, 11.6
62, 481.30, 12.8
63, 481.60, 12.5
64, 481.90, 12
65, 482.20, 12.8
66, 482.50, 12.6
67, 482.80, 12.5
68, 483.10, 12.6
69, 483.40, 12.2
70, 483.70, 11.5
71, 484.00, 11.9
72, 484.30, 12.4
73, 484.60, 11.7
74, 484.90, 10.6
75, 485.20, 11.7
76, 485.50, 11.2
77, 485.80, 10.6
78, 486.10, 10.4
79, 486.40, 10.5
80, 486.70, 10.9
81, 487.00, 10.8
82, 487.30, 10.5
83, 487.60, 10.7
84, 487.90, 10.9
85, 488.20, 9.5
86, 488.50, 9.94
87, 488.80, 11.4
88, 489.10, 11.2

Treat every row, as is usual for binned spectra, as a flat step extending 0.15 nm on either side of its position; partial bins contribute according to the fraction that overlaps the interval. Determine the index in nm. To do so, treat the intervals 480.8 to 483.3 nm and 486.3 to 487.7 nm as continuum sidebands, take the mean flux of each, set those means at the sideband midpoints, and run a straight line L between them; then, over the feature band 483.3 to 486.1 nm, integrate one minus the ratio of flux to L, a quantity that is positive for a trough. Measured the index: 0.01 nm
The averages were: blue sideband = 12.4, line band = 11.5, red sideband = 10.7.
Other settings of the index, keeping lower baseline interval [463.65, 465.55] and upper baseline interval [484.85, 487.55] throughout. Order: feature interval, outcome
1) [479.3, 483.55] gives -0.47 nm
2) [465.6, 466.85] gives 0.02 nm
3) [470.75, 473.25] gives -0.08 nm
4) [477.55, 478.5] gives -0.16 nm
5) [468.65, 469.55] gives -0.01 nm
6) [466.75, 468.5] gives 0.02 nm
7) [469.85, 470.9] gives -0.02 nm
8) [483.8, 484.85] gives -0.09 nm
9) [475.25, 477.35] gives -0.06 nm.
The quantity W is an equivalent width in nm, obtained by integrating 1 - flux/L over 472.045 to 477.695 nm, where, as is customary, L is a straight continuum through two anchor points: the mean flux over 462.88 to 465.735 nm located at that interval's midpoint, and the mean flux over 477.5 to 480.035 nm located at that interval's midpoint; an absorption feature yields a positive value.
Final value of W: 0.29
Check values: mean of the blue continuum 11.6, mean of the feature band 11.6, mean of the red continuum 12.5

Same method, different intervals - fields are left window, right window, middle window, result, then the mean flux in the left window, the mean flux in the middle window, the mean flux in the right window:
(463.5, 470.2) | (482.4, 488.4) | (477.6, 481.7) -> -0.36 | 11.6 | 12.3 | 11.3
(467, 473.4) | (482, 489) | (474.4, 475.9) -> 0.01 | 11.6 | 11.5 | 11.3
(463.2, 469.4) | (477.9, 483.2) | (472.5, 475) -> 0.11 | 11.5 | 11.4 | 12.4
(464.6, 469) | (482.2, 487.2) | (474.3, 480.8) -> -0.29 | 11.3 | 12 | 11.5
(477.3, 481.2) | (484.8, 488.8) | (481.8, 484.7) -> -0.19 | 12.4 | 12.2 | 10.7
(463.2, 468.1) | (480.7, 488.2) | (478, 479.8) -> -0.16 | 11.4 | 12.5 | 11.5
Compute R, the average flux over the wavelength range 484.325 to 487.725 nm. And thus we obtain 10.9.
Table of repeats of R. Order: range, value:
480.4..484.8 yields 12.2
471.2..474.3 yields 11.6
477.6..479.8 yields 12.6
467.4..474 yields 11.6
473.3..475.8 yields 11.4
